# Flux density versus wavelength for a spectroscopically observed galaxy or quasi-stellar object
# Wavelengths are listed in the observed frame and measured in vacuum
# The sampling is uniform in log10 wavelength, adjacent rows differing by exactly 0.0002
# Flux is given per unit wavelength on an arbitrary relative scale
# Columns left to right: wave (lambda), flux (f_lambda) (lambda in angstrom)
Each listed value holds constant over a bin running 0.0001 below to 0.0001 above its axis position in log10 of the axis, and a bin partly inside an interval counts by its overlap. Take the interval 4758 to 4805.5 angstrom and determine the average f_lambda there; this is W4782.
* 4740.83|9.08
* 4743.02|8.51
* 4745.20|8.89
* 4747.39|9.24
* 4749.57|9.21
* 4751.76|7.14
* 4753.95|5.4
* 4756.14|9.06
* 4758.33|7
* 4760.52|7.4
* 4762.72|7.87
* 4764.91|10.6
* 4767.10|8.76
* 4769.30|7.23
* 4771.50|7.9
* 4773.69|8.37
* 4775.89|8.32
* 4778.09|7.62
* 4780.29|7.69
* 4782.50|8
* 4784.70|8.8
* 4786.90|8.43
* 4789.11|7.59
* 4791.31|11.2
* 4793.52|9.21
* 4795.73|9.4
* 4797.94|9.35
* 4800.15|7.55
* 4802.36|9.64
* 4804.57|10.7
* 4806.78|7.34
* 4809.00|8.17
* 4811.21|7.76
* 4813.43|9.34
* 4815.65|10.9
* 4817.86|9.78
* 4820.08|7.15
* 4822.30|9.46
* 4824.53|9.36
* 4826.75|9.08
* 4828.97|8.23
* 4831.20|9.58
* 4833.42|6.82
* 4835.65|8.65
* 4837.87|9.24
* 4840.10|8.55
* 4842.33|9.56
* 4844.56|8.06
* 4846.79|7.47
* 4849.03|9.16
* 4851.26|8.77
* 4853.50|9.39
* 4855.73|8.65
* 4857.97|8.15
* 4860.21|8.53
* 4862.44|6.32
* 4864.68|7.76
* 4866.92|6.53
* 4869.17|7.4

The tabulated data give 8.59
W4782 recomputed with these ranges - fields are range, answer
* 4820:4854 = 8.69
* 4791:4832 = 9.07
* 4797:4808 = 8.9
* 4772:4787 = 8.15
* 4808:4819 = 9.2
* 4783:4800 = 9.01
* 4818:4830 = 8.75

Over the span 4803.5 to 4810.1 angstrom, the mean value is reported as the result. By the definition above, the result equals 8.72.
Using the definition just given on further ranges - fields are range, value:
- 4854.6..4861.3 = 8.45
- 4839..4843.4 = 9.05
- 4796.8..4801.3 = 8.47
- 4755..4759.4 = 8.01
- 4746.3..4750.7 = 9.22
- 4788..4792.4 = 9.39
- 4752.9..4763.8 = 7.35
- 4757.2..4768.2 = 8.33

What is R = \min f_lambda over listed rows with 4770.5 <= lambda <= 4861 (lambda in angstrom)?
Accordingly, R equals 6.82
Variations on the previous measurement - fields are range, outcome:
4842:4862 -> 7.47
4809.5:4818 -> 7.76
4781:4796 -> 7.59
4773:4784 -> 7.62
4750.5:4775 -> 5.4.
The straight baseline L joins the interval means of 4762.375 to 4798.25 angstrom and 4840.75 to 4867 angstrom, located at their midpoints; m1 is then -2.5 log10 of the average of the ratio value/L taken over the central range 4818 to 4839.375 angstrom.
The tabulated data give -0.036 mag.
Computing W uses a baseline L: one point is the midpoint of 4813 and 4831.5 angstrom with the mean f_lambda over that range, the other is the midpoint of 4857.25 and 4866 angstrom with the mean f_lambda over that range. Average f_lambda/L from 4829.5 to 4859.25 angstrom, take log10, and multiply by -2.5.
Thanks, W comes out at -0.04 mag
